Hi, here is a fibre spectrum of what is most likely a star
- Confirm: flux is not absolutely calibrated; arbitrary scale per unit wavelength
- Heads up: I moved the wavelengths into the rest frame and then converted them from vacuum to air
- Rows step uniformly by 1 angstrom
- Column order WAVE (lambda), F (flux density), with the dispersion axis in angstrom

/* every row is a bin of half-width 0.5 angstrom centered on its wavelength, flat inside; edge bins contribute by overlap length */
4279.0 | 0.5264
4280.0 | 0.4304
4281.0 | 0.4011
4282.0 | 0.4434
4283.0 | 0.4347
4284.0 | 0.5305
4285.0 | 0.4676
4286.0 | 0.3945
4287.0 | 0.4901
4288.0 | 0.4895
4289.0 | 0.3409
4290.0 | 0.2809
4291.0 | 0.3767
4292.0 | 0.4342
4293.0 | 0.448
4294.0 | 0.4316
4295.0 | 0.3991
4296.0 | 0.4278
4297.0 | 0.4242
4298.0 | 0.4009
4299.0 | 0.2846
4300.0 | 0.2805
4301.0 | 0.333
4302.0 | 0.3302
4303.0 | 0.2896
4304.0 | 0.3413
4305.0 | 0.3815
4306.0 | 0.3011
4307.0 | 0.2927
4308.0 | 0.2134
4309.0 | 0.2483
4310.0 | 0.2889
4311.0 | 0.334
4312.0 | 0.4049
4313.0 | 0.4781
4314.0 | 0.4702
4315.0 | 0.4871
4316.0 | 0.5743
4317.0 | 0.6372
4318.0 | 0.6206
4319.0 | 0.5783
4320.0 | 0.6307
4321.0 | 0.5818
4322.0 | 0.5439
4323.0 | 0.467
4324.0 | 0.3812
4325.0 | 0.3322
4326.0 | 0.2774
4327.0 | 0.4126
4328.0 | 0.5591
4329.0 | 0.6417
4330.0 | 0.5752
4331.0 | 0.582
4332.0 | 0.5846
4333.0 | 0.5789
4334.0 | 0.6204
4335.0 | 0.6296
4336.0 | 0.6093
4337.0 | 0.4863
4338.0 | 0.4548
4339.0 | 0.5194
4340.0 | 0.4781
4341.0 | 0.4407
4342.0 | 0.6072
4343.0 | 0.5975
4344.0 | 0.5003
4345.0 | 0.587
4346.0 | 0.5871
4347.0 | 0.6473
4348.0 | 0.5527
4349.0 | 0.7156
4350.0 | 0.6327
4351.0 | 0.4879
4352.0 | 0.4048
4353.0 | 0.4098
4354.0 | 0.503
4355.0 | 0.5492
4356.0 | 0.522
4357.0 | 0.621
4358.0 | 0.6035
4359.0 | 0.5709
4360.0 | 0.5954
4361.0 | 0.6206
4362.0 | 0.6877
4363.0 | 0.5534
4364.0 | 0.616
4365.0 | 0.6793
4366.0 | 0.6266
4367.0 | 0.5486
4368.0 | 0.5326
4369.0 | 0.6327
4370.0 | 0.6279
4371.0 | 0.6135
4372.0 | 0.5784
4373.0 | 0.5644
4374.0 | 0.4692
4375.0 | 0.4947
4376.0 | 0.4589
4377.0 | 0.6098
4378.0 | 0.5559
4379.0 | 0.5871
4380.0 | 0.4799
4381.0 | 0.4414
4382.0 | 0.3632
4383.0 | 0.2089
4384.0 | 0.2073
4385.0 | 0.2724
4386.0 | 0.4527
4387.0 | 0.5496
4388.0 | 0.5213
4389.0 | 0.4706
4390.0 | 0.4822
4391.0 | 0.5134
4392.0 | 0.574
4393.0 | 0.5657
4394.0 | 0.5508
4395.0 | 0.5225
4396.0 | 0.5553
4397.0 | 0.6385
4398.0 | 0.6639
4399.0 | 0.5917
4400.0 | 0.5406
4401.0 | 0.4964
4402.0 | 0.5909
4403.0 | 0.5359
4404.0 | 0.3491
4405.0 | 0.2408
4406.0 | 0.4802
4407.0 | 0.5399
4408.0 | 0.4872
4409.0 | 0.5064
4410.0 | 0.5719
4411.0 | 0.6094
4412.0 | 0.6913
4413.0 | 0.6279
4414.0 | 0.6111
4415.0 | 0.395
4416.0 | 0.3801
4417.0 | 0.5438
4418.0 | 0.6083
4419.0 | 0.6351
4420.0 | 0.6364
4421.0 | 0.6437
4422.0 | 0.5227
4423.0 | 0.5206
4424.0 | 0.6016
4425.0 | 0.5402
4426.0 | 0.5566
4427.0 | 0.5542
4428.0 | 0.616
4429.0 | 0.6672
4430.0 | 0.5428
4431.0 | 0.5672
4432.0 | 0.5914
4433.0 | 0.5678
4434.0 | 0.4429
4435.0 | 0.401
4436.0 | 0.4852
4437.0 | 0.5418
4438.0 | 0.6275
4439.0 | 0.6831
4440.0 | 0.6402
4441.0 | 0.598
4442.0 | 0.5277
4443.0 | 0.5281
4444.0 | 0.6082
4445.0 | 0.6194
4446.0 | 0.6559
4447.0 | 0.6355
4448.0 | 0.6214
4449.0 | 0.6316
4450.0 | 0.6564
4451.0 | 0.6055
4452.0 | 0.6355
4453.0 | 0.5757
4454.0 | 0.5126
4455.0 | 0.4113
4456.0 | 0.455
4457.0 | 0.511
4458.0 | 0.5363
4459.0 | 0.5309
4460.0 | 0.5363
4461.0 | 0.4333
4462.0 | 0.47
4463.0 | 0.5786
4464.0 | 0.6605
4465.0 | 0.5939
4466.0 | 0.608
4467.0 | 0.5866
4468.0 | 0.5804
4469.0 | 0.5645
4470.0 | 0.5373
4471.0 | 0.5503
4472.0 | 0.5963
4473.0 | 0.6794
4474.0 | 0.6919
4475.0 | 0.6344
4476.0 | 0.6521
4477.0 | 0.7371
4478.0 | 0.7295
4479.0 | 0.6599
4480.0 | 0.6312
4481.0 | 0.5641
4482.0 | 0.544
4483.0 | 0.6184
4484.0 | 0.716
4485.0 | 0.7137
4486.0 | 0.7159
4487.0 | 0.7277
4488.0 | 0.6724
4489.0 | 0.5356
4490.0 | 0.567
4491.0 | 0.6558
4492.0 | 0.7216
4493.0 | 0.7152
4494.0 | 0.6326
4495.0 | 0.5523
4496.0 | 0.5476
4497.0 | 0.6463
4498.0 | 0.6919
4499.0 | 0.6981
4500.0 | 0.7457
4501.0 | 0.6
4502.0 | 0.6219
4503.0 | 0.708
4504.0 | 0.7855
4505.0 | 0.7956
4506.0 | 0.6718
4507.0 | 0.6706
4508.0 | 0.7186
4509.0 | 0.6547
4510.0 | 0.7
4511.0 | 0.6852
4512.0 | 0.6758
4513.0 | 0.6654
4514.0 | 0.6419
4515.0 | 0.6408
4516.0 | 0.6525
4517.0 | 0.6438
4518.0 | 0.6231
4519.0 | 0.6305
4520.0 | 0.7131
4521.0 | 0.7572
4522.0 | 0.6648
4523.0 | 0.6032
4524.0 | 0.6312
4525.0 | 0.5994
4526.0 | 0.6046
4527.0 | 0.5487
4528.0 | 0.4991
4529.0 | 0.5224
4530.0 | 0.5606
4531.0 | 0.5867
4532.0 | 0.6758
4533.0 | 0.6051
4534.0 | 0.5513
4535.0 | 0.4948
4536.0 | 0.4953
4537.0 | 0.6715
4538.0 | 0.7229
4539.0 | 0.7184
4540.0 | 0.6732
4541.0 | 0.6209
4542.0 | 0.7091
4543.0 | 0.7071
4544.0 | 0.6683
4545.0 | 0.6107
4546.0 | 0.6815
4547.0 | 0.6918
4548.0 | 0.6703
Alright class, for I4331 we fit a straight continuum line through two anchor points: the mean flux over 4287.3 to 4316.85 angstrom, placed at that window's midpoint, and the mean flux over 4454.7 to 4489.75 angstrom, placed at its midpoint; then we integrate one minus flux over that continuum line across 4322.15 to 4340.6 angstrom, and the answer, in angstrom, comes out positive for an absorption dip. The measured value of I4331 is -4.3 angstrom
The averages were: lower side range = 0.376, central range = 0.511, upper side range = 0.6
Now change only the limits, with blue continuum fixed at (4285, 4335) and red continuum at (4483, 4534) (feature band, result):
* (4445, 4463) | 1.1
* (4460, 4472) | 0.9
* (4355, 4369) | -3.0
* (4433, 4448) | 0.1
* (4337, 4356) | -2.4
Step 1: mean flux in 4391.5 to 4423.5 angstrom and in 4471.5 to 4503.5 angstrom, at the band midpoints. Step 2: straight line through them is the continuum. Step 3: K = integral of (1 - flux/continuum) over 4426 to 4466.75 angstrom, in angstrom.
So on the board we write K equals 2.1 angstrom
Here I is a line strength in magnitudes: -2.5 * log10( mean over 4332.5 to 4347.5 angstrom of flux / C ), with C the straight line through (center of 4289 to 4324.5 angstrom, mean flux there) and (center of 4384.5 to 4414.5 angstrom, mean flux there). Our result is -0.225 mag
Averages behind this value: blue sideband 0.41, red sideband 0.527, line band 0.556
